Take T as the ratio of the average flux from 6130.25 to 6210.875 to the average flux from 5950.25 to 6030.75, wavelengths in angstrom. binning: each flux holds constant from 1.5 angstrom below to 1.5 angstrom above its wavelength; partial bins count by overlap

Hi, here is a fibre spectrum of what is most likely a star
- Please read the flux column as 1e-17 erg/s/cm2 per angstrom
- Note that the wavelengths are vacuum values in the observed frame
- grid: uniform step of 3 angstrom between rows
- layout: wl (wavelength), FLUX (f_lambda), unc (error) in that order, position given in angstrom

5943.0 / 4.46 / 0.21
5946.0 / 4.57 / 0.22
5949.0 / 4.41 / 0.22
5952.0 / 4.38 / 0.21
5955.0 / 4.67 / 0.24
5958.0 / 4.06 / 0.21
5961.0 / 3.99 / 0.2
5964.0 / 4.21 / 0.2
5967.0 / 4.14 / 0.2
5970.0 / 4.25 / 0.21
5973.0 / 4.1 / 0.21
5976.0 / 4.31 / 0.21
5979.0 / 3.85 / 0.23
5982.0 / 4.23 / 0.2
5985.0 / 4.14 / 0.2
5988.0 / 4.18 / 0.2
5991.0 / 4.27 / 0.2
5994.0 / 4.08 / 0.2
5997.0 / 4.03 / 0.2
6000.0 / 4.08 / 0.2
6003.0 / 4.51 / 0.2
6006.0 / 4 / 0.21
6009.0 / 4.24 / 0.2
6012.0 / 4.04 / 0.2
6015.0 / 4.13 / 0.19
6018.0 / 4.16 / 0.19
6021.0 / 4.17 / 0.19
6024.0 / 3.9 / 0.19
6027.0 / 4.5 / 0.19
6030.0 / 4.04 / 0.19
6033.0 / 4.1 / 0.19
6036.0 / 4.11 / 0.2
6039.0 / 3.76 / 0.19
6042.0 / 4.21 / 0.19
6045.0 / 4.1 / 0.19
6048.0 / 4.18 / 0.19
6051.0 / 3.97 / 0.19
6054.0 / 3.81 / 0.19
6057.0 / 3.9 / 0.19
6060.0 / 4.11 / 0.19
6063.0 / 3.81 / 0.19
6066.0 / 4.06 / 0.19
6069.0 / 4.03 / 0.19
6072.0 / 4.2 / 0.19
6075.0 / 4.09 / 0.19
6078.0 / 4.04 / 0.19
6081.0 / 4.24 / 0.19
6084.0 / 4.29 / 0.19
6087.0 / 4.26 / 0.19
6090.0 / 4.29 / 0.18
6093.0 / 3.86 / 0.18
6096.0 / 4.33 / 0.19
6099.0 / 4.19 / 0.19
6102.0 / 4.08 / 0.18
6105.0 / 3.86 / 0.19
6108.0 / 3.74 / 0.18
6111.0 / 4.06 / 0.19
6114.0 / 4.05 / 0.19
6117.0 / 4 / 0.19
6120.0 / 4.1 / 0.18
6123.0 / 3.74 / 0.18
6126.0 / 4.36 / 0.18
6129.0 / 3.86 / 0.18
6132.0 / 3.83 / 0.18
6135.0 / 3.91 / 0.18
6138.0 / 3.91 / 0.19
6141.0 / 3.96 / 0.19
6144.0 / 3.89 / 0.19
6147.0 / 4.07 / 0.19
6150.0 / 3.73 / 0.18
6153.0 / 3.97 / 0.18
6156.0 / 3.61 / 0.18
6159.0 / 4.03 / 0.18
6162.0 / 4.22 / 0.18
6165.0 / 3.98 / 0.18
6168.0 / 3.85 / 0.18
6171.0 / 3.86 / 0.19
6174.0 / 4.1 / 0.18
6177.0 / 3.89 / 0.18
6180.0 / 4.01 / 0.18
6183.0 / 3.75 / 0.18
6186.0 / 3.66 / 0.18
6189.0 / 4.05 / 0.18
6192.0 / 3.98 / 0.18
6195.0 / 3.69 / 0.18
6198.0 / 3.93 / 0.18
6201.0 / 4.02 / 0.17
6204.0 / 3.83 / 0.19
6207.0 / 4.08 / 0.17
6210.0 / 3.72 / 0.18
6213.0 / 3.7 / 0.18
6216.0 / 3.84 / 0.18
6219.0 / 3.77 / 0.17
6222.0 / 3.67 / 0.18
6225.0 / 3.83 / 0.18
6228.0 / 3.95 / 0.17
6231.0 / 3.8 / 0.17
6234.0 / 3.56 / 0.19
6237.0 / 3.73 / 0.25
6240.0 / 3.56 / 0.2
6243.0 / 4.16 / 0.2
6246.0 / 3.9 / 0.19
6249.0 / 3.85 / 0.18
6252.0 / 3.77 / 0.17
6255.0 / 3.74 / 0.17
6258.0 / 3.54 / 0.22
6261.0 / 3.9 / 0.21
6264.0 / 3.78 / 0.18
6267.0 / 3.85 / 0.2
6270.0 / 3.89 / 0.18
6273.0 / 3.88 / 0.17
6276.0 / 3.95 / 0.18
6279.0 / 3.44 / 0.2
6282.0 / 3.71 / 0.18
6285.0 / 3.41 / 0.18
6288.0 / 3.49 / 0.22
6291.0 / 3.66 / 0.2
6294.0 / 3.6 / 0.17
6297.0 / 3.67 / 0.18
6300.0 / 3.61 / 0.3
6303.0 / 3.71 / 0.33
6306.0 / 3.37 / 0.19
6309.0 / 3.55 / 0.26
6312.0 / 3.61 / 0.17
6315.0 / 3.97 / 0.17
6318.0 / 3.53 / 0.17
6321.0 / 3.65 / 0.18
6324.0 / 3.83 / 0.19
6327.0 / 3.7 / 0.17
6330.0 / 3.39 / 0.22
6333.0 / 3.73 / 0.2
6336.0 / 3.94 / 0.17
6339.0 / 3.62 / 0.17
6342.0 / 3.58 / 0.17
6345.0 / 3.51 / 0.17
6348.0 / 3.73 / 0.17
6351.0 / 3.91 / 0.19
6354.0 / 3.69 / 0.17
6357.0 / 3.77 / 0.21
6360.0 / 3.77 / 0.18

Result 0.94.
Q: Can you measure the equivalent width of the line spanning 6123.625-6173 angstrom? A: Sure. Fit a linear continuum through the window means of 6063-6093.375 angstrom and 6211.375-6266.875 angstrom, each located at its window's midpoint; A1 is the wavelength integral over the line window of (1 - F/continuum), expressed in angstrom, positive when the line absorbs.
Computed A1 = 0.50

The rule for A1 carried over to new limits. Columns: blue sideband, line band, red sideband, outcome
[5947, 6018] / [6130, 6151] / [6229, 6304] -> 0.16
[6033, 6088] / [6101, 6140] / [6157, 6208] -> 0.38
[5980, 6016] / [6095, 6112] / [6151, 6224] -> -0.13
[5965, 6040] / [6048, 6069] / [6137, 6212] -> 0.50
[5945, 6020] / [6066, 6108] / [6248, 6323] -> -1.01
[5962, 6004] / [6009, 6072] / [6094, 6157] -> 0.34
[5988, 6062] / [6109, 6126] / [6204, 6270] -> -0.20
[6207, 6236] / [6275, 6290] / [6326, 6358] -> 0.57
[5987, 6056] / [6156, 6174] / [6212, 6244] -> -0.41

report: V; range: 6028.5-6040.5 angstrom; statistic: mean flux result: 4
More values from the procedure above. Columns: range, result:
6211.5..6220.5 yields 3.77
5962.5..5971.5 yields 4.2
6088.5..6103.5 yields 4.15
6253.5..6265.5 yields 3.74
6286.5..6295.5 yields 3.58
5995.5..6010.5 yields 4.17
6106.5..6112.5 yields 3.9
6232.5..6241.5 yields 3.62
